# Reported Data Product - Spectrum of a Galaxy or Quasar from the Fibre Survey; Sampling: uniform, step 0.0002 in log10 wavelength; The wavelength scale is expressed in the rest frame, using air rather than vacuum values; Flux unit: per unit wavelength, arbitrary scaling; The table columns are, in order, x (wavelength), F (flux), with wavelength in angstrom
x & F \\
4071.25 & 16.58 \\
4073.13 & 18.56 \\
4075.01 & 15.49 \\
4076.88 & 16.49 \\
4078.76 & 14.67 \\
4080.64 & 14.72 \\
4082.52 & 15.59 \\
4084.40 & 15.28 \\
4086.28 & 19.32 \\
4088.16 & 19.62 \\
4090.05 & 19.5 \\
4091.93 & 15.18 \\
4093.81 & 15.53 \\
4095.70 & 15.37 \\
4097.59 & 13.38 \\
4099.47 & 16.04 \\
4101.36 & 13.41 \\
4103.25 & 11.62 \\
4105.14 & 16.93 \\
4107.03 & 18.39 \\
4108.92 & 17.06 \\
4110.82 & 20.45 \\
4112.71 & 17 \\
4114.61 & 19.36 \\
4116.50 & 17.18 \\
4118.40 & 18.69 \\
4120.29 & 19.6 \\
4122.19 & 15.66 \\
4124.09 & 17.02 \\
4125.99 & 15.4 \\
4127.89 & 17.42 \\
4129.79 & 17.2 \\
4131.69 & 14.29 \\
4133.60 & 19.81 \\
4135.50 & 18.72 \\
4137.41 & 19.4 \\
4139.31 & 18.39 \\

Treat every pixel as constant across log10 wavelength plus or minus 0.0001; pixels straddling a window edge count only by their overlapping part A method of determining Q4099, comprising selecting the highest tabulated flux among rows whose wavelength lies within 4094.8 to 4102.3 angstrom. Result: 16.04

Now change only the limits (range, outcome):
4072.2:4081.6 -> 18.56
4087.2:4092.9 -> 19.62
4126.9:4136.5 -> 19.81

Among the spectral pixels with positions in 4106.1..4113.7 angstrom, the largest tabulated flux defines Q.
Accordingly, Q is 20.45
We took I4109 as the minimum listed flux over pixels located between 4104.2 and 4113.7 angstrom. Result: 16.93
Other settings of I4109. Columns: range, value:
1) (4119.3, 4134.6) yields 14.29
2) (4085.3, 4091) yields 19.32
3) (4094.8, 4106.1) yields 11.62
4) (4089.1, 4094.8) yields 15.18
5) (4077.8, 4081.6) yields 14.67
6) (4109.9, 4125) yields 15.66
